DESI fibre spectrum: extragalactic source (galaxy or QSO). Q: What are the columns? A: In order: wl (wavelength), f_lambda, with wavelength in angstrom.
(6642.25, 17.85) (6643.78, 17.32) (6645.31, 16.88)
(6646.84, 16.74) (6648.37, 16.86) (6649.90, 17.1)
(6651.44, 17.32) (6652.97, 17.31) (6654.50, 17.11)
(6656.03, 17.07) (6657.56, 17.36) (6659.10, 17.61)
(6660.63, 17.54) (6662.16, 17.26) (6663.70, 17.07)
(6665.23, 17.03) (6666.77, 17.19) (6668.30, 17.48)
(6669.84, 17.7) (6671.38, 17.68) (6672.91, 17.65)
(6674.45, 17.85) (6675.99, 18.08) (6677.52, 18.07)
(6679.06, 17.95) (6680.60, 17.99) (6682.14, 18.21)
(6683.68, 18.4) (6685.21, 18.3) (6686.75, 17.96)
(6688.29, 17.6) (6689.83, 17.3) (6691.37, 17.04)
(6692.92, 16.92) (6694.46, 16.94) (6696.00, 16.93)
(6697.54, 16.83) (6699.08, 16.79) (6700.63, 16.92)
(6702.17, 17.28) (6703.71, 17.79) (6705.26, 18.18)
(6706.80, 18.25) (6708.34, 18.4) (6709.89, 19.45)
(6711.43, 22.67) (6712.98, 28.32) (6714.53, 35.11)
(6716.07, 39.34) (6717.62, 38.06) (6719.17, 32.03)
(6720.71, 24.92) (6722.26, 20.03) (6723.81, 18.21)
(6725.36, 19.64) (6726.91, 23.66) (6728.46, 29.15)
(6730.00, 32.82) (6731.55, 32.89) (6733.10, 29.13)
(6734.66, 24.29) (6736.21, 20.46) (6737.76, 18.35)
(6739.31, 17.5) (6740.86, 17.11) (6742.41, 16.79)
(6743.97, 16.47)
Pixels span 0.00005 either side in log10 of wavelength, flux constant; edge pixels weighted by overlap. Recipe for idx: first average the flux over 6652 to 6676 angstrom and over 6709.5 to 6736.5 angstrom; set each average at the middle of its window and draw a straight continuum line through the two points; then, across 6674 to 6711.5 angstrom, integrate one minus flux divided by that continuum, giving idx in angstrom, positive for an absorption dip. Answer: 7.3 angstrom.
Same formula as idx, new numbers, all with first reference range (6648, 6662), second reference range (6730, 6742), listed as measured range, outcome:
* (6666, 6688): 1.2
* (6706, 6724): -3.9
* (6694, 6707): 2.1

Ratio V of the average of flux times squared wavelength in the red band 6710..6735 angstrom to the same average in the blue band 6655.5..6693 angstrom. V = 1.6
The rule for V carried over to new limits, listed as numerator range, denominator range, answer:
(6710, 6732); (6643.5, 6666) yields 1.66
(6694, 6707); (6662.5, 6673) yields 1.01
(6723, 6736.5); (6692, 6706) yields 1.51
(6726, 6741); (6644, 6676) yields 1.46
